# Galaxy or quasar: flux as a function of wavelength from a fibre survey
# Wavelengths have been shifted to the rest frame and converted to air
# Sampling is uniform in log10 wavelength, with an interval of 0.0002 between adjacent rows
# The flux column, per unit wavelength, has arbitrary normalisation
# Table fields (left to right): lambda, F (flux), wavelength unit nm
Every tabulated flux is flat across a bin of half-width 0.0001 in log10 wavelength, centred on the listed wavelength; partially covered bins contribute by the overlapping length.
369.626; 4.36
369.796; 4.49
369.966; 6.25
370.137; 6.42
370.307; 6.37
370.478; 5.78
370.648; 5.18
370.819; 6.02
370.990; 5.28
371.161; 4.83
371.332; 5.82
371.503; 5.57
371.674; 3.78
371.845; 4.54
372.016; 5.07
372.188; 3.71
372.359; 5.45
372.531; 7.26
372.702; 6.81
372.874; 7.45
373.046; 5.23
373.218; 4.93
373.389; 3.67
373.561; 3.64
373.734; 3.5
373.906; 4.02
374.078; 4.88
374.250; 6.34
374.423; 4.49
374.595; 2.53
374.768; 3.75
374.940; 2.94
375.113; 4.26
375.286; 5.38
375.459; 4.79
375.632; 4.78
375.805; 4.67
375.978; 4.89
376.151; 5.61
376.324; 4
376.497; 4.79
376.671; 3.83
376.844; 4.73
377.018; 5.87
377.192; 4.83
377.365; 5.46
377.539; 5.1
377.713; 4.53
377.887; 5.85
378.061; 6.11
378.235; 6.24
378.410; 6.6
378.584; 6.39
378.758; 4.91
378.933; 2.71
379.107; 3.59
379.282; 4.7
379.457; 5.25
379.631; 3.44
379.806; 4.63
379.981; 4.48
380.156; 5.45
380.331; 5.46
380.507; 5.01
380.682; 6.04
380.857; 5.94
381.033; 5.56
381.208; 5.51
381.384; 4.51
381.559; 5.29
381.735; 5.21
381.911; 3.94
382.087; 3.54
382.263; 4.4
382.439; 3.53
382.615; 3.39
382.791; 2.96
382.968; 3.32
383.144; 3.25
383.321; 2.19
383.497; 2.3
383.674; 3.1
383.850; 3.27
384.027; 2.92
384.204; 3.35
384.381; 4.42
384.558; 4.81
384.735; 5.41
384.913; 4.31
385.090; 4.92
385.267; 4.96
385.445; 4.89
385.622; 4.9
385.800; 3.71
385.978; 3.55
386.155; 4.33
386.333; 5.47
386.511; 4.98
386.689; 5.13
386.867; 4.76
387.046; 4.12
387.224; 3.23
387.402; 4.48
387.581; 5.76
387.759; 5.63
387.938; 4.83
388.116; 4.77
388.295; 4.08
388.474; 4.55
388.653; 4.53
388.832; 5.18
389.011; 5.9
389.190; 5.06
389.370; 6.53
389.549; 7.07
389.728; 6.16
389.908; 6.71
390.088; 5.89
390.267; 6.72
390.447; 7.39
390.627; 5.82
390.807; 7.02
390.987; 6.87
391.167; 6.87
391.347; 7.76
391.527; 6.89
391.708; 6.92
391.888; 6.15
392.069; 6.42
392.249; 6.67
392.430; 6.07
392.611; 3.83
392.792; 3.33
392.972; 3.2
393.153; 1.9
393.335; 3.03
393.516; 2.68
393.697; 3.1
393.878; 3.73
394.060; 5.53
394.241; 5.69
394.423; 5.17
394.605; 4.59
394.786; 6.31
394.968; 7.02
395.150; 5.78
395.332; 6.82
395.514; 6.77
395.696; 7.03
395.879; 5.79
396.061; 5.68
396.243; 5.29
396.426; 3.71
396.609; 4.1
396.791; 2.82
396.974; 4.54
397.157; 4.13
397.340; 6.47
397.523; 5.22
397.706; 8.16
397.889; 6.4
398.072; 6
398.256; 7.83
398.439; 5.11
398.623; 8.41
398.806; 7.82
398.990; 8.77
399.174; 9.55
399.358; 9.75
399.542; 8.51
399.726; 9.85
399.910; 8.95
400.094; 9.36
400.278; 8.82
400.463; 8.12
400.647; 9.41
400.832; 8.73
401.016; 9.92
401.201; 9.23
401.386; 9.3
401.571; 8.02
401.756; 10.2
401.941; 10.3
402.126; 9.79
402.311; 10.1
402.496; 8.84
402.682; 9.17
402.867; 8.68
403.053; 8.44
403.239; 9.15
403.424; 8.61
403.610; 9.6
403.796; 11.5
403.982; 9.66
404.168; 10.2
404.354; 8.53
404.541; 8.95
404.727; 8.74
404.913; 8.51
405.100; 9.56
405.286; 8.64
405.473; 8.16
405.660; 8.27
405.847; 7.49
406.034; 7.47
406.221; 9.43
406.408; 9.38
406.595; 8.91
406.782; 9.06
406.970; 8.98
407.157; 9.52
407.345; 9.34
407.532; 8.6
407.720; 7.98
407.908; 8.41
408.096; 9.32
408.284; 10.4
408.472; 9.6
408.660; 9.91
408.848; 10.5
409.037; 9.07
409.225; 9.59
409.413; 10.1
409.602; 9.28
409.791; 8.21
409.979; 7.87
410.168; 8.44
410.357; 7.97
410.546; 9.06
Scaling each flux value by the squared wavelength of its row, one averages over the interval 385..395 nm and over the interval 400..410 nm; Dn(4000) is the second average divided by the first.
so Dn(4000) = 1.89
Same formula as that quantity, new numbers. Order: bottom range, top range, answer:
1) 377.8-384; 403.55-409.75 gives 2.33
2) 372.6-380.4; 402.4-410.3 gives 2.18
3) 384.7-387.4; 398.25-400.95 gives 2.03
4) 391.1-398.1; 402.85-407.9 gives 1.77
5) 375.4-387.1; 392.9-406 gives 1.78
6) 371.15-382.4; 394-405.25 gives 1.79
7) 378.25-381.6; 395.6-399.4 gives 1.36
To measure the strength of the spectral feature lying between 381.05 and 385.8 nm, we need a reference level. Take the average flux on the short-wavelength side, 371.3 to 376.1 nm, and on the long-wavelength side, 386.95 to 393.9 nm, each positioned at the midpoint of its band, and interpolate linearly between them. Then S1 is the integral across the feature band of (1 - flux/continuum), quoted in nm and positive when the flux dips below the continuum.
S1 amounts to 0.98 nm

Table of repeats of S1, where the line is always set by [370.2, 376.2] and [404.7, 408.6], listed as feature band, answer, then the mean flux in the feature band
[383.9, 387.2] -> 1.00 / 4.46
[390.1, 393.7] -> 0.81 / 5.5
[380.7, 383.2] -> 0.66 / 4.37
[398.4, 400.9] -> -0.21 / 8.73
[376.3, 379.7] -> 0.33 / 4.97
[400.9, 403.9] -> -0.38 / 9.42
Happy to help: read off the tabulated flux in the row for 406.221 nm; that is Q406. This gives 9.43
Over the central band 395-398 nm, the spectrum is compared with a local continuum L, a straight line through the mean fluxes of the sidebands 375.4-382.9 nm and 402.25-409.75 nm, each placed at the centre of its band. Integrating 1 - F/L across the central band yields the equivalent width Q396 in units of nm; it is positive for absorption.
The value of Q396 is 0.80 nm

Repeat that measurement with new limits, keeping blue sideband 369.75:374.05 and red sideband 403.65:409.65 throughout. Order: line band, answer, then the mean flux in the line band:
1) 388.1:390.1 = 0.46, 5.55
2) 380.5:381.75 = 0.17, 5.42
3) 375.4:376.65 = 0.21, 4.74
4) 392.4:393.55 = 0.65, 3.33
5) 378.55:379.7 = 0.32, 4.35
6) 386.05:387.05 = 0.30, 4.83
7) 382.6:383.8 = 0.66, 2.91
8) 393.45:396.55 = 0.99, 5.34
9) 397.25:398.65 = 0.27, 6.62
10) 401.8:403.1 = -0.11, 9.4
